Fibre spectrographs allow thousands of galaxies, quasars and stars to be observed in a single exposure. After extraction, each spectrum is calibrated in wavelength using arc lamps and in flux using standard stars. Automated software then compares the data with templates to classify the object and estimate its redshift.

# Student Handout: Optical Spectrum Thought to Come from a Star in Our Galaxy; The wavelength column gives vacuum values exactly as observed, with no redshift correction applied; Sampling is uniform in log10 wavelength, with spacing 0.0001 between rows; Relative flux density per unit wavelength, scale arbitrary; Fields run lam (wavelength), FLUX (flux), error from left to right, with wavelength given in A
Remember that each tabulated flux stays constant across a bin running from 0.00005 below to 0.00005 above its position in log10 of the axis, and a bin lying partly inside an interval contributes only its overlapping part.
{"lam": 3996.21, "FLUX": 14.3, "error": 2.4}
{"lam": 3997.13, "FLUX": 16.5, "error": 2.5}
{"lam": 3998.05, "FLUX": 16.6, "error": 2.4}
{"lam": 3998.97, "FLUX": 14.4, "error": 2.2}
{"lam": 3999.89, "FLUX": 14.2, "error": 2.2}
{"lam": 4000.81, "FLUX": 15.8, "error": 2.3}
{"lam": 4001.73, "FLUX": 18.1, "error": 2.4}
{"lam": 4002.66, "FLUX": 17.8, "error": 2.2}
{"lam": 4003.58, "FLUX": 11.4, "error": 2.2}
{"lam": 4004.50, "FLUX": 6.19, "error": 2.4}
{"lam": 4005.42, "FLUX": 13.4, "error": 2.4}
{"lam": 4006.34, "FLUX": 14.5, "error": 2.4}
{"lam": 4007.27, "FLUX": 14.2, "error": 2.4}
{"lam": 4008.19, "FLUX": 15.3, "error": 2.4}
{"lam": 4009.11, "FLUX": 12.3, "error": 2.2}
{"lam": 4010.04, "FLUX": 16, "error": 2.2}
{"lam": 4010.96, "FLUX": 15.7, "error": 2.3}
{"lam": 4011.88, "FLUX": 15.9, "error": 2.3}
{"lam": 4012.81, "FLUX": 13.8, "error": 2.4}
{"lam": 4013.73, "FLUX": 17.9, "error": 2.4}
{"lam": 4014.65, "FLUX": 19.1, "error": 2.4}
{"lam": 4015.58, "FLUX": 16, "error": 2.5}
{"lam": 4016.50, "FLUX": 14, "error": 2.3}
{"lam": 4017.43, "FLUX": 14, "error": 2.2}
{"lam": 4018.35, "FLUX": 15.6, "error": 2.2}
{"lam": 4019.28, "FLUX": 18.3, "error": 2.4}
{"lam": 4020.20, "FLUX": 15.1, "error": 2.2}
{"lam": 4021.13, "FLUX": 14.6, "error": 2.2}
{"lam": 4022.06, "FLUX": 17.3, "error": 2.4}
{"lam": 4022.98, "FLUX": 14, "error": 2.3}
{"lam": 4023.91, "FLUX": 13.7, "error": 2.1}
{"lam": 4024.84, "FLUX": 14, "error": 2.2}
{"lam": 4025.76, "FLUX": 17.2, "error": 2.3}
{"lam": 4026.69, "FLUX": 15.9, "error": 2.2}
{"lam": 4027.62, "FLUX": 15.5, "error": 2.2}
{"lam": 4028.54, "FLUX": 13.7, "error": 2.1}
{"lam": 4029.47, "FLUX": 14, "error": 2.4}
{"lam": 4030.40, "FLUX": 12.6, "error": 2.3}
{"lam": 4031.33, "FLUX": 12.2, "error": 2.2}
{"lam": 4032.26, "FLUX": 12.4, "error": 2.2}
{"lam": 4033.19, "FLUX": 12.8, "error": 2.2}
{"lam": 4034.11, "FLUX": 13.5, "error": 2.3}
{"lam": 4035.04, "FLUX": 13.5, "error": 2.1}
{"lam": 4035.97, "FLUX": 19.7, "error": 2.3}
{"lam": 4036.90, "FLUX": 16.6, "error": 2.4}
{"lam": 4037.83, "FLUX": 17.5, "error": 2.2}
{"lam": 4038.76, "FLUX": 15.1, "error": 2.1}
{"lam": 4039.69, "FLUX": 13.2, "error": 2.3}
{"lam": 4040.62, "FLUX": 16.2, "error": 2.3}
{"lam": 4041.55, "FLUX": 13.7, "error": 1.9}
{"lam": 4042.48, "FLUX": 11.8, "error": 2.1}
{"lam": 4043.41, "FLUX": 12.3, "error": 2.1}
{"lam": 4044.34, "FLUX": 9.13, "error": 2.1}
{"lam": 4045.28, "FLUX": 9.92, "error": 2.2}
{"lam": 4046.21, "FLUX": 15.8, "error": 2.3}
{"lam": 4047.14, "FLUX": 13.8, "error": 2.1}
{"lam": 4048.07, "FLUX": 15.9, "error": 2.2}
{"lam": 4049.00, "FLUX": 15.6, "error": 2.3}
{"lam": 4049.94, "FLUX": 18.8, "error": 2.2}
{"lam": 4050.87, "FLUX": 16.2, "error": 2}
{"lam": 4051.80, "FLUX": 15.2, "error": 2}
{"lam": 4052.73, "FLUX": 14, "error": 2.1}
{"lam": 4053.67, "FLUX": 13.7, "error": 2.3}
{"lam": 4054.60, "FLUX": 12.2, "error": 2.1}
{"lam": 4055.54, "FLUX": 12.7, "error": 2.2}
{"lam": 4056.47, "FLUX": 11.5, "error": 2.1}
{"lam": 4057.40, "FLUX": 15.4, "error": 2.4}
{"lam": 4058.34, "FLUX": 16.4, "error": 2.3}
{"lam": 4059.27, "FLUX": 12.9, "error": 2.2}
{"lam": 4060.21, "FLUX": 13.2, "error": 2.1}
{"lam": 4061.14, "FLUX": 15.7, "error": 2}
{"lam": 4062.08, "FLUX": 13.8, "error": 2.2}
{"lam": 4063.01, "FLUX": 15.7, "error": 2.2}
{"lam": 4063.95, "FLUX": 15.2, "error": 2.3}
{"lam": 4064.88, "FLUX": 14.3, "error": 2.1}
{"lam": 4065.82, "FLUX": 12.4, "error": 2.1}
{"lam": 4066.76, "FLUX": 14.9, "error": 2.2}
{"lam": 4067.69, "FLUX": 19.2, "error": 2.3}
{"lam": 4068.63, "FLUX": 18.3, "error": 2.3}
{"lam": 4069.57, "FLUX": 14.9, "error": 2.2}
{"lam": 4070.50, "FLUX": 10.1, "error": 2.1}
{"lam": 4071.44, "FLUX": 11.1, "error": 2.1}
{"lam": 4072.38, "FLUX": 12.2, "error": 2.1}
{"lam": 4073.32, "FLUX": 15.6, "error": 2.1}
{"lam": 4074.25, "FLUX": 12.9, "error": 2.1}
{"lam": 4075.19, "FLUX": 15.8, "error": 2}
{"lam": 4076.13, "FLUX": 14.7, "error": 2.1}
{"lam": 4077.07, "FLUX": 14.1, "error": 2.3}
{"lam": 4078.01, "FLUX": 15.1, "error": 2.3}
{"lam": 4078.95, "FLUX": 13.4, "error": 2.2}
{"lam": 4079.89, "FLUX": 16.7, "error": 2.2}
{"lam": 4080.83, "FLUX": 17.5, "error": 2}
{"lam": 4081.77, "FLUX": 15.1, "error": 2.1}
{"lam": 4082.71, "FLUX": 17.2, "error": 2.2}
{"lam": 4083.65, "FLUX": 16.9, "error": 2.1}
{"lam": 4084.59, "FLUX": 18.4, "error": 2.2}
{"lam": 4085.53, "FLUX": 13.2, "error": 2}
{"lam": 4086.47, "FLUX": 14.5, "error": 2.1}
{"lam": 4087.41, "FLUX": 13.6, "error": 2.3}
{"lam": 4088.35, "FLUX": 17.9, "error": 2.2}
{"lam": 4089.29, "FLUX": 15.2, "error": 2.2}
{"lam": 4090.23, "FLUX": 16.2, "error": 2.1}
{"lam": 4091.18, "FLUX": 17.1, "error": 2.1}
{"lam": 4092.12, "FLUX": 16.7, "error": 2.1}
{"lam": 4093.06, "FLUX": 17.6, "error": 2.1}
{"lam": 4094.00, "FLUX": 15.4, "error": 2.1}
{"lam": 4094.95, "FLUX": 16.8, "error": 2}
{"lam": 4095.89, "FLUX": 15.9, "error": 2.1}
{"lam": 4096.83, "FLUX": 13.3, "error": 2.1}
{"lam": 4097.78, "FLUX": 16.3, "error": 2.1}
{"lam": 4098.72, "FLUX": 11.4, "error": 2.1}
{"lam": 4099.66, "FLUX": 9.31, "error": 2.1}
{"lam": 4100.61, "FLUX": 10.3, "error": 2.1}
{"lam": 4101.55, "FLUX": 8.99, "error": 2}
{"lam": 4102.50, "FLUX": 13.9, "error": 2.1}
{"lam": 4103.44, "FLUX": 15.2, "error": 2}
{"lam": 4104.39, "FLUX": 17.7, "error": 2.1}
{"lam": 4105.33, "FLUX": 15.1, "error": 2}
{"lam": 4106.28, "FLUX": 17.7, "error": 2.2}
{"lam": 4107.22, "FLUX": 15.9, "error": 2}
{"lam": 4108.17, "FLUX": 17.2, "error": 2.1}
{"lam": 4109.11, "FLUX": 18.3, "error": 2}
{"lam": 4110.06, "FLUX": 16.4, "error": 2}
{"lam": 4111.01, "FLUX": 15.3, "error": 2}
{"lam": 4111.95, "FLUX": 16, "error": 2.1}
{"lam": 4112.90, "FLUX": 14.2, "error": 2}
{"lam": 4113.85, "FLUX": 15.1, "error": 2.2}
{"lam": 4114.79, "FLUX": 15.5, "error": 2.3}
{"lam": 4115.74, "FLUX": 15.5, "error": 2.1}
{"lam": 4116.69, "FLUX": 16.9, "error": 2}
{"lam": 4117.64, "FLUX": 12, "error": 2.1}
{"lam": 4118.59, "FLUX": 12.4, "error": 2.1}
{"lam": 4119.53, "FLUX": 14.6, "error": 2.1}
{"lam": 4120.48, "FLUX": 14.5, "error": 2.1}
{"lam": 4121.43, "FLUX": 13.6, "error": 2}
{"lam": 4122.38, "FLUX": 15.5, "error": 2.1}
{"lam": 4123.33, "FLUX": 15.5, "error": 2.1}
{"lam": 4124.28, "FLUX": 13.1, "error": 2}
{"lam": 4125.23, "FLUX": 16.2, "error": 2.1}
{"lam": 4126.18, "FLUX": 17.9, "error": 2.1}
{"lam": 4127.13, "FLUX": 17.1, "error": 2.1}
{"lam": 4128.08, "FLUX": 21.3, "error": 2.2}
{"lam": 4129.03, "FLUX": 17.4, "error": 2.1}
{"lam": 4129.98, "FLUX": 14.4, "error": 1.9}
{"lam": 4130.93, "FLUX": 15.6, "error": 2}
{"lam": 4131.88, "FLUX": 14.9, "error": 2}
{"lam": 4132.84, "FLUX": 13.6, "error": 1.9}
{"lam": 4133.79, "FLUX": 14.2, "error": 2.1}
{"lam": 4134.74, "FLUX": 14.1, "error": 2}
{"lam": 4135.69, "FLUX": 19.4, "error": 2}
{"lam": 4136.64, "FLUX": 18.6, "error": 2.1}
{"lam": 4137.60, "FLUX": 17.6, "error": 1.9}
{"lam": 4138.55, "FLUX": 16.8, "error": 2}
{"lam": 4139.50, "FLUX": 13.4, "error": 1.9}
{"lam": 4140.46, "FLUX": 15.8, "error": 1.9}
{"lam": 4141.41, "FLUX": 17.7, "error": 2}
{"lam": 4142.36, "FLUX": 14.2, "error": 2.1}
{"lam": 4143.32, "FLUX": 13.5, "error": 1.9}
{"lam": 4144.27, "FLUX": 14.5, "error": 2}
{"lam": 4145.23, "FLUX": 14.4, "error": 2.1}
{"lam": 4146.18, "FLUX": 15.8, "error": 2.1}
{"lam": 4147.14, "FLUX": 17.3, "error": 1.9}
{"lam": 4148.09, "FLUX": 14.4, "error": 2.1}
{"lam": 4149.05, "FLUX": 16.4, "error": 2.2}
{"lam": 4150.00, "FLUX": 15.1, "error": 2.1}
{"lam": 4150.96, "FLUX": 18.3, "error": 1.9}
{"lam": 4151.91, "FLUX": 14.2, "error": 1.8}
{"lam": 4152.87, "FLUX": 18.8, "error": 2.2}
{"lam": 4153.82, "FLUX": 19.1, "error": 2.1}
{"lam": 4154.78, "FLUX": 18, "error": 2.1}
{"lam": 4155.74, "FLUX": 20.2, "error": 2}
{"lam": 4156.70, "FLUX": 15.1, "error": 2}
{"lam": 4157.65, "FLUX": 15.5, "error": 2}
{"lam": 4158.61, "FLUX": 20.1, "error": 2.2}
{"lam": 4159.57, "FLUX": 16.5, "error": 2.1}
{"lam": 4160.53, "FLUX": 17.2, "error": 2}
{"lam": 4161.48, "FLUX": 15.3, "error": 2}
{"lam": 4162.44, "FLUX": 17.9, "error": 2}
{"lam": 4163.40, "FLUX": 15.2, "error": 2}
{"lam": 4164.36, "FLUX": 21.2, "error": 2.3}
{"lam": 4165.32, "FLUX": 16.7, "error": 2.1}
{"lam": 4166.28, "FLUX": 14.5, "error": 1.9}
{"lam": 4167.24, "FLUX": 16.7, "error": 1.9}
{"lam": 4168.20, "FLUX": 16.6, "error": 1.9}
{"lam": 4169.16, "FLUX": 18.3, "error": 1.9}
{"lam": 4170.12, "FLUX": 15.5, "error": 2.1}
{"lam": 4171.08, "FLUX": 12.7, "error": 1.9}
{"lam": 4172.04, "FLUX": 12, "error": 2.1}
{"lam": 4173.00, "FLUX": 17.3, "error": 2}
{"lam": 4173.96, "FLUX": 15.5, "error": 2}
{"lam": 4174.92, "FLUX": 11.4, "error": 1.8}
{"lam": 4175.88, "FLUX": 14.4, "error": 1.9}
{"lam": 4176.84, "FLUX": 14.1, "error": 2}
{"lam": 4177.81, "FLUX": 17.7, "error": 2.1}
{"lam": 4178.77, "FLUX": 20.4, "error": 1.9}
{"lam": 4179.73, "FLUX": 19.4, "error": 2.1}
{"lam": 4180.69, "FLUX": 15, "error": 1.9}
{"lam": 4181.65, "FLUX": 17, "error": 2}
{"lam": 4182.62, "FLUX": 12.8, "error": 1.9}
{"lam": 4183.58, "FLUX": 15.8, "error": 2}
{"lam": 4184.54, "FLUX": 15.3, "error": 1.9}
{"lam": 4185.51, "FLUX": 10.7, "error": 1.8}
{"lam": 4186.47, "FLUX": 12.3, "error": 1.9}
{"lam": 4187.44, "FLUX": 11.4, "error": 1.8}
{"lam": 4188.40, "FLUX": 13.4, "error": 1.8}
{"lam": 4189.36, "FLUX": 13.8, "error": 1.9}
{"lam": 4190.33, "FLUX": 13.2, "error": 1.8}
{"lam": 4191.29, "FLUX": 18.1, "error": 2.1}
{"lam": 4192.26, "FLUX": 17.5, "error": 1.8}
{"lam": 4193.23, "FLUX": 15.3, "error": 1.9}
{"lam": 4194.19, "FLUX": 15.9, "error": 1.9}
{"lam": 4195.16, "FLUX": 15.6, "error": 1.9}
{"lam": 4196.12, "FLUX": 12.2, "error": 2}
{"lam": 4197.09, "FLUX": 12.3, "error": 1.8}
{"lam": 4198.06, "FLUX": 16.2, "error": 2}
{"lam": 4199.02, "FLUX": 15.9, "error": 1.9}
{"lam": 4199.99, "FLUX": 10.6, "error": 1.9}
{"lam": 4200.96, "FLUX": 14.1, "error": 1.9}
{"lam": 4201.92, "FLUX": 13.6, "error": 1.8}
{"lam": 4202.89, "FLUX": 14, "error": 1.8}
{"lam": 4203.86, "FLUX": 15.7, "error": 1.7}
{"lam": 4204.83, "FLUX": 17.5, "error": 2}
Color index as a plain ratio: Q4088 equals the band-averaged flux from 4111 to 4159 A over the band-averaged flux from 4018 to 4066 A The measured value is 1.10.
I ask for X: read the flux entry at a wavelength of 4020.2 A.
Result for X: 15.1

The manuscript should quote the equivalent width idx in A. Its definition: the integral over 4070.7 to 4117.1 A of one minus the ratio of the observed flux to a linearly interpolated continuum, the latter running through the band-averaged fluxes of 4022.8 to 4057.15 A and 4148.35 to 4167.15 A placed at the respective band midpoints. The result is 1.22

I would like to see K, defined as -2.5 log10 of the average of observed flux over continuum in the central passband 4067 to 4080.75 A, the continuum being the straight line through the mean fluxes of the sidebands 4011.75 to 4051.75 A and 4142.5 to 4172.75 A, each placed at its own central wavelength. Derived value 0.05 mag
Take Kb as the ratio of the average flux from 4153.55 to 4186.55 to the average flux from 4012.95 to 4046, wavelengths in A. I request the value 1.10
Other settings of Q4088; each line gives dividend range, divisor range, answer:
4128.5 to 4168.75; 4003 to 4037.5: 1.11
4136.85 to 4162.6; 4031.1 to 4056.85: 1.16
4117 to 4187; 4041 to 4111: 1.08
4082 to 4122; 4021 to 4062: 1.06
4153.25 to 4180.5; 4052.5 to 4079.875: 1.17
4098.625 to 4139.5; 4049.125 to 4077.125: 1.06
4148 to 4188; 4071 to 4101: 1.07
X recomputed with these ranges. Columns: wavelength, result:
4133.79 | 14.2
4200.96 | 14.1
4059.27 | 12.9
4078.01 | 15.1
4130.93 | 15.6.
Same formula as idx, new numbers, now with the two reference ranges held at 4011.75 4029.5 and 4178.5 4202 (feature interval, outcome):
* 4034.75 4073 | 2.4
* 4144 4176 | -3.1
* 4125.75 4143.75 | -1.5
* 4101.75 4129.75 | -1.2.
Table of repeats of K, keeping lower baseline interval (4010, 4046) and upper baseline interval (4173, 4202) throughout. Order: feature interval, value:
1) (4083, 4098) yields -0.09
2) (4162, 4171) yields -0.14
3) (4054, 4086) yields 0.00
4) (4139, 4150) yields -0.03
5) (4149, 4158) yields -0.16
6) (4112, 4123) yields 0.01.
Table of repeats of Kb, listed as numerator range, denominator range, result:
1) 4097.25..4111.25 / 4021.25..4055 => 1.01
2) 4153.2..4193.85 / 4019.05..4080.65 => 1.10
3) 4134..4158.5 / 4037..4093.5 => 1.11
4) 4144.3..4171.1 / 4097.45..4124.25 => 1.14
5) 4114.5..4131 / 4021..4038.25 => 1.05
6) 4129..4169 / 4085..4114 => 1.08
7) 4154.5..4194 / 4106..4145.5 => 1.01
